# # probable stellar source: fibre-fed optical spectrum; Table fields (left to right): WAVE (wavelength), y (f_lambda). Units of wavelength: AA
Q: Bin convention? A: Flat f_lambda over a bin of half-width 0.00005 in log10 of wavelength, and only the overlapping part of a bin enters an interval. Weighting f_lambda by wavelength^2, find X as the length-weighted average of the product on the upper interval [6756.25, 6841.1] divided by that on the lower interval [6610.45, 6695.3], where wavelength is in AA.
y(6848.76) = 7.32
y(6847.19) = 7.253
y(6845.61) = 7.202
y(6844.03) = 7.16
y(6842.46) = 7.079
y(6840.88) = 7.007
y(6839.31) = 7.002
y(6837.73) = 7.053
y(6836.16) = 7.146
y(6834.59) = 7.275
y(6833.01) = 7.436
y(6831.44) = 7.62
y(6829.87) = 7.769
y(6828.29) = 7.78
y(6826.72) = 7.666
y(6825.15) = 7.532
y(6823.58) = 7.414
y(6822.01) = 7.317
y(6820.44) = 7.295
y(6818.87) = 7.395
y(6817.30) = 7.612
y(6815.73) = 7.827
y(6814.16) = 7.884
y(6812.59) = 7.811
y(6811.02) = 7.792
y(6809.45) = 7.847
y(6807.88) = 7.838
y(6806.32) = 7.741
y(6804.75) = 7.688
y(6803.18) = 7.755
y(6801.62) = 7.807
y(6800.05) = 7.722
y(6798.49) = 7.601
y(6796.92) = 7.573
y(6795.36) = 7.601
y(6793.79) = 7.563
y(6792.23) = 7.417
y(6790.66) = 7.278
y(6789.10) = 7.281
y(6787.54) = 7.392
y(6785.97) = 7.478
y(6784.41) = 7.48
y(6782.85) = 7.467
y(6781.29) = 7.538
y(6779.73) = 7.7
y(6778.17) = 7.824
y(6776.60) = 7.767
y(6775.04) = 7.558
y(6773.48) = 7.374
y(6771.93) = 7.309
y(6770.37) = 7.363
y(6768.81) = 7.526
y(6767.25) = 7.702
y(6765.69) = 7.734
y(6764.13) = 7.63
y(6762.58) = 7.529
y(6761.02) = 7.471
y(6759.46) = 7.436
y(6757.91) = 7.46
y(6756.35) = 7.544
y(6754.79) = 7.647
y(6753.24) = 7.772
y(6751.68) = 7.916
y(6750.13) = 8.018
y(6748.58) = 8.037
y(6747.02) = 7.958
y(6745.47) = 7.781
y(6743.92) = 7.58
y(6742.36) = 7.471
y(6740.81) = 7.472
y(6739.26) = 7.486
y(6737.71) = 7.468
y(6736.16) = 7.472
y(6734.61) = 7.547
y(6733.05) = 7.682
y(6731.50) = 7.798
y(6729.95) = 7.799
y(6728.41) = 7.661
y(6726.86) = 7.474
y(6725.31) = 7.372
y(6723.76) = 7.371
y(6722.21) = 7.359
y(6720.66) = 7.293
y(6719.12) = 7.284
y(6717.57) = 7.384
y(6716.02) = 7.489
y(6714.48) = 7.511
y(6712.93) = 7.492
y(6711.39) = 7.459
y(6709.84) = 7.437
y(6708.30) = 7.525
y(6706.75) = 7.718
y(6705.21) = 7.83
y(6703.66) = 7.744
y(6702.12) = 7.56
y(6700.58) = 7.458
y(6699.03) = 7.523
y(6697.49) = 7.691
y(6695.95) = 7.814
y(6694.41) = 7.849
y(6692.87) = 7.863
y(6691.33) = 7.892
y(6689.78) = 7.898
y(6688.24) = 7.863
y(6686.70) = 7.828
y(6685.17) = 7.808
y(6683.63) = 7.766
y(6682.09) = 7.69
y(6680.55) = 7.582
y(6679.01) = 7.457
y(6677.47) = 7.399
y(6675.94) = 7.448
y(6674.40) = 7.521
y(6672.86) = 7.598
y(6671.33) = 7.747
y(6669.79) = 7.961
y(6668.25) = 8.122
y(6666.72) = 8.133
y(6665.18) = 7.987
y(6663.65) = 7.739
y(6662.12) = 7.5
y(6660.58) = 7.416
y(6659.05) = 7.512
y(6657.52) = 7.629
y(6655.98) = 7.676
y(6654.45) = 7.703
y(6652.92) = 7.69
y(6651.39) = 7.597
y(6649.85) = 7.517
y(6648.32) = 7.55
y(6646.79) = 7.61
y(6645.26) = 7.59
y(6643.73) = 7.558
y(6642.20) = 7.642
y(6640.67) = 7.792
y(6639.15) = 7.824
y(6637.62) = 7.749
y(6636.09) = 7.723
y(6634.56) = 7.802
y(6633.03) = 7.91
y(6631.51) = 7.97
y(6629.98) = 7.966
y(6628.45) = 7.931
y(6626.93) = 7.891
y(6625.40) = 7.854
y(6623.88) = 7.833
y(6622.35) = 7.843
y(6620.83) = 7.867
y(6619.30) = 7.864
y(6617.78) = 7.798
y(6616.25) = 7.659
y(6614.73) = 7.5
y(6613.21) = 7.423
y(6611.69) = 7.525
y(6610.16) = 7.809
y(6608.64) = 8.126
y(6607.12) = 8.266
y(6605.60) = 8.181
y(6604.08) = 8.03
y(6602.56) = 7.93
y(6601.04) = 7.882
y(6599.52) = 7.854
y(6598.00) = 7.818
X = 1.02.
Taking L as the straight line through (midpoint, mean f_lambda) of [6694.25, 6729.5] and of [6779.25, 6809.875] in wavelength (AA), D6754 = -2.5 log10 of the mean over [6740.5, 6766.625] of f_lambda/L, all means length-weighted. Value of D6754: -0.02 mag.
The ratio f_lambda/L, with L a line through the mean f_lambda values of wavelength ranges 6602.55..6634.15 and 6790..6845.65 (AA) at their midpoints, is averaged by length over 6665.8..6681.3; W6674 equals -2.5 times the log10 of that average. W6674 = 0.01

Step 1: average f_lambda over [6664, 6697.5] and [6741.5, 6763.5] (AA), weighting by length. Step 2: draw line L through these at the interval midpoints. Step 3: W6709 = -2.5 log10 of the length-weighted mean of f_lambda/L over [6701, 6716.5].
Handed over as 0.02 mag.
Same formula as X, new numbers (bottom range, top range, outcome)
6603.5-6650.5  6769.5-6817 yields 1.03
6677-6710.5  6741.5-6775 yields 1.01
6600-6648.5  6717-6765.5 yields 1.01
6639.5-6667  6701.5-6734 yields 1.00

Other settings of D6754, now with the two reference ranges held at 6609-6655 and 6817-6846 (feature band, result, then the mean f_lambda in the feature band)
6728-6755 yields -0.03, 7.7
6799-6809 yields -0.05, 7.76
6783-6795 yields 0.00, 7.42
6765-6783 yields -0.02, 7.57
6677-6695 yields -0.02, 7.74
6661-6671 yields -0.03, 7.88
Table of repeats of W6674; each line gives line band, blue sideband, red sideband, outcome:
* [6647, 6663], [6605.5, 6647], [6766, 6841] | 0.025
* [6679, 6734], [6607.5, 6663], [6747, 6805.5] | 0.006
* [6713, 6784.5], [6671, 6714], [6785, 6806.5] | 0.004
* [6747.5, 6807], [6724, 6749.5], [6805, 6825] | 0.005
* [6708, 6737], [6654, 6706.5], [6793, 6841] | 0.025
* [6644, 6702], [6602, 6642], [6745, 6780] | 0.012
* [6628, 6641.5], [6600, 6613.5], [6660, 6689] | -0.002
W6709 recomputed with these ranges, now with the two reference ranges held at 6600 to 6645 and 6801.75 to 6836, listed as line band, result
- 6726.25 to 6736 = 0.01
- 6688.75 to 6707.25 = 0.00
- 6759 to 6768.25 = 0.01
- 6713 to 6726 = 0.05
